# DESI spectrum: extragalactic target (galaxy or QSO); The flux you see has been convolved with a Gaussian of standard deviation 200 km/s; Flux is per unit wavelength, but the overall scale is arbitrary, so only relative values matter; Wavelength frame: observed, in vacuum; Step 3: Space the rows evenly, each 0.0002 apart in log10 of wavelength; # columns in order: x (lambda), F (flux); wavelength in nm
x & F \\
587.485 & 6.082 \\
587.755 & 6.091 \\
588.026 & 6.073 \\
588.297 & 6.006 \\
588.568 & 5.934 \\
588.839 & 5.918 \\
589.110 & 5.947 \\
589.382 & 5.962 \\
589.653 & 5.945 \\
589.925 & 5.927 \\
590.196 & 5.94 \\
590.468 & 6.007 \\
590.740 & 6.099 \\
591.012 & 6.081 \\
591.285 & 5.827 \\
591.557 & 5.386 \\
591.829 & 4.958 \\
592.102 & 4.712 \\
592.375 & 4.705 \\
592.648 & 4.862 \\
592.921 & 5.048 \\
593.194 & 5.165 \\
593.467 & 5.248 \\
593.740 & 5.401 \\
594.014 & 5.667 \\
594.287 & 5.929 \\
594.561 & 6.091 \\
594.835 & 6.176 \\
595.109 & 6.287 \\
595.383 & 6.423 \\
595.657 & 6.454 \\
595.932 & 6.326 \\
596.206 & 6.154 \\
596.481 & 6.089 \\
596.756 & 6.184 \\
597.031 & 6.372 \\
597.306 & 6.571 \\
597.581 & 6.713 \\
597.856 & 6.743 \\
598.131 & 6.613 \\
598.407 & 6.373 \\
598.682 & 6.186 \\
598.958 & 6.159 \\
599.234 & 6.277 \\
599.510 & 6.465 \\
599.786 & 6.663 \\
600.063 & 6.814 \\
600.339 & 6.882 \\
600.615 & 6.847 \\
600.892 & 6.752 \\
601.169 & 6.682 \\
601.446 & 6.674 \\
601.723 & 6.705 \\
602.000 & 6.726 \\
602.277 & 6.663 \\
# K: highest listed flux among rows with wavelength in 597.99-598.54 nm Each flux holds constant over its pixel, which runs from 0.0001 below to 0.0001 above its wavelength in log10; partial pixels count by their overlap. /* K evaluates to 6.613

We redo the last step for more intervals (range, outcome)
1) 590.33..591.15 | 6.099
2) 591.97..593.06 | 5.048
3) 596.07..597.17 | 6.372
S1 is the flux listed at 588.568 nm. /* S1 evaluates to 5.934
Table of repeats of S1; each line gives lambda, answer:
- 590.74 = 6.099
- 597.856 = 6.743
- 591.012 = 6.081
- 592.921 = 5.048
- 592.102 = 4.712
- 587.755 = 6.091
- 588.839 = 5.918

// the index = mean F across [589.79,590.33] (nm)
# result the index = 5.94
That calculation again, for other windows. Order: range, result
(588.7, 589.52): 5.94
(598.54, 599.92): 6.35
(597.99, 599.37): 6.32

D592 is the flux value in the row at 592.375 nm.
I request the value 4.705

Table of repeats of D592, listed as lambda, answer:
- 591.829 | 4.958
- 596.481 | 6.089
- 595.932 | 6.326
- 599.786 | 6.663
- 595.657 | 6.454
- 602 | 6.726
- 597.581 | 6.713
